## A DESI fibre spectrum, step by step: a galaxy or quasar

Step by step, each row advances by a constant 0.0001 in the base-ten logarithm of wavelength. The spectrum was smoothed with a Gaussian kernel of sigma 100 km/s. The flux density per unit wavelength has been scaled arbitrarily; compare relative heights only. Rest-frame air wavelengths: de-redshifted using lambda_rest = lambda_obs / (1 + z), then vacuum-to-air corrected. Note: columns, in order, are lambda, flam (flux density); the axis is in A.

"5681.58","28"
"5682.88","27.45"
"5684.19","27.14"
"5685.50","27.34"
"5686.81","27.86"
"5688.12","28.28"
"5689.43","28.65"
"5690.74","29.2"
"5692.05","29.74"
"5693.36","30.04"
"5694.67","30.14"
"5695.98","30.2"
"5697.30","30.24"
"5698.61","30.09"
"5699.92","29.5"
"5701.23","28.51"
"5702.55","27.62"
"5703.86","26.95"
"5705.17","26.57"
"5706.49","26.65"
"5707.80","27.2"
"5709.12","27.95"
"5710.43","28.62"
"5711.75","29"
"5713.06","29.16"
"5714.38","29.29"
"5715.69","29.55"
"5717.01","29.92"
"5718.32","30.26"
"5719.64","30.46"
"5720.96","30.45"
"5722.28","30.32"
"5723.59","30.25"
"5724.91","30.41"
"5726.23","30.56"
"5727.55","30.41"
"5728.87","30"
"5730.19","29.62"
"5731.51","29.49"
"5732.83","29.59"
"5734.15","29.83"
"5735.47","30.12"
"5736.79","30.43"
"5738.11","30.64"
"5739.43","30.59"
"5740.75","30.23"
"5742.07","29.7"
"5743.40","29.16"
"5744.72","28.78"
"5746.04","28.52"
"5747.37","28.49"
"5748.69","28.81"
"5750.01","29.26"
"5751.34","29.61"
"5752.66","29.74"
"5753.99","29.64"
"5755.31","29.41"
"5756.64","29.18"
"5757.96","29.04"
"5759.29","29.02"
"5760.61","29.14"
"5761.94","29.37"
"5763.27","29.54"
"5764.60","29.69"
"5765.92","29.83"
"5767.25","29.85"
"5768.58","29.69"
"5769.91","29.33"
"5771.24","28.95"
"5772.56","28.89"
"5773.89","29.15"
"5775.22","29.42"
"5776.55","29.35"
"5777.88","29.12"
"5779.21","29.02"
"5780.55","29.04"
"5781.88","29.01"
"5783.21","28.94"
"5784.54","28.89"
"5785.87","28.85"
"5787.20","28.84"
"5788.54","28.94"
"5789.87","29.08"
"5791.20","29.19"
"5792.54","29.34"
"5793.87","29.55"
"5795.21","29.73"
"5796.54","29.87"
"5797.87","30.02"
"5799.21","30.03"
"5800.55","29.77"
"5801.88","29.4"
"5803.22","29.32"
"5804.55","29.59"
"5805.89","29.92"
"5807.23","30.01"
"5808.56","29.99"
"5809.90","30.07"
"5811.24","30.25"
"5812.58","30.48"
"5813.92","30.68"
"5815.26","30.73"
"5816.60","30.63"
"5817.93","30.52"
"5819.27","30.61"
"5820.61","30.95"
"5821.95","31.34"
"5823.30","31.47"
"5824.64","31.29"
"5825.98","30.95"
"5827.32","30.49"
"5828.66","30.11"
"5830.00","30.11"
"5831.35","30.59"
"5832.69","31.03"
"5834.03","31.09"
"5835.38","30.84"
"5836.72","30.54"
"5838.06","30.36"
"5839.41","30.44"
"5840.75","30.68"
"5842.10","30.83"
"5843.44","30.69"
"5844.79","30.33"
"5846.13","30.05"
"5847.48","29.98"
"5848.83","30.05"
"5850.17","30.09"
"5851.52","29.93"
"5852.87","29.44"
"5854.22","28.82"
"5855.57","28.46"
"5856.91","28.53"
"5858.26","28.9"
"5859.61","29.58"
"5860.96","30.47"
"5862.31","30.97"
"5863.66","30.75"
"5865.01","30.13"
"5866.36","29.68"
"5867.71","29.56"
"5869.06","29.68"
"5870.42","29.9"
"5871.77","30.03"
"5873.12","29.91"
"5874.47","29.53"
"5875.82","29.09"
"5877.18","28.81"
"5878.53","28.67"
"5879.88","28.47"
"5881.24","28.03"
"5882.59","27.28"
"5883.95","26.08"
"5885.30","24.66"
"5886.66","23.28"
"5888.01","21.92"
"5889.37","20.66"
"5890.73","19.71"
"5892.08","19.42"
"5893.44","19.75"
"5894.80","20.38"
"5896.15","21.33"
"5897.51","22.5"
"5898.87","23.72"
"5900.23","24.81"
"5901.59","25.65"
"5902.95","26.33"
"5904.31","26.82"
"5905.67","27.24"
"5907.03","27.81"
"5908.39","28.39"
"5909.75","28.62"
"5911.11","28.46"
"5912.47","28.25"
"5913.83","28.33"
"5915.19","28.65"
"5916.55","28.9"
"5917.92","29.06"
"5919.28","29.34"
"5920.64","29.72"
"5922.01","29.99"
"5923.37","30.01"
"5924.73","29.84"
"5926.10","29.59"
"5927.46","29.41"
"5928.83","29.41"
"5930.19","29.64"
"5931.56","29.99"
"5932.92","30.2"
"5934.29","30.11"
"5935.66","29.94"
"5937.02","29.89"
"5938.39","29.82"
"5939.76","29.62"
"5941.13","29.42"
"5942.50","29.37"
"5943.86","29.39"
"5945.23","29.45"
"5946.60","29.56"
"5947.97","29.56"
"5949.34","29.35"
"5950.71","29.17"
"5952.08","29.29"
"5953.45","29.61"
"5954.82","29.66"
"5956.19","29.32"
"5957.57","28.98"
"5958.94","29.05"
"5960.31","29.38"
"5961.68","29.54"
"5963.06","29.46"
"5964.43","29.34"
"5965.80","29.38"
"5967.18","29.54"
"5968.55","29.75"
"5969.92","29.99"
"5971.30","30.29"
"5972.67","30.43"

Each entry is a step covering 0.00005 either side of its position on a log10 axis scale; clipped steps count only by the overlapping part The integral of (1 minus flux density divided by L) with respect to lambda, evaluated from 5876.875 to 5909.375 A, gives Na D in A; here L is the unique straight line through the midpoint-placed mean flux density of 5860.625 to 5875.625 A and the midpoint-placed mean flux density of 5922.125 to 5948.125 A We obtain 5.7 A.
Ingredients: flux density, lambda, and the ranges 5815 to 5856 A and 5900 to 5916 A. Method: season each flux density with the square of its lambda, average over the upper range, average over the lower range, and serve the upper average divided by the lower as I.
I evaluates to 0.93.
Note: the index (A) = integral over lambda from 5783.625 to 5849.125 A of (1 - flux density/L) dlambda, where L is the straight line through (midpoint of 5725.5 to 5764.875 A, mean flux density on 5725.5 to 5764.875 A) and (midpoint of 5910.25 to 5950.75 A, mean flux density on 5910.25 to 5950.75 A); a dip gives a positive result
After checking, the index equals -1.42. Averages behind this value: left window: 29.6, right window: 29.5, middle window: 30.2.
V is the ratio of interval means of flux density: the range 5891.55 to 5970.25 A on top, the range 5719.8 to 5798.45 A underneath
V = 1.0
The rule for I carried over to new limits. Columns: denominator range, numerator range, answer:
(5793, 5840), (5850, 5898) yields 0.91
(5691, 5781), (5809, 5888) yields 1.05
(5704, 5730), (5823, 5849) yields 1.09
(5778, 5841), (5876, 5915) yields 0.87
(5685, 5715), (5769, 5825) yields 1.07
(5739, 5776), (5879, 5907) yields 0.86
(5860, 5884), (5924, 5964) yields 1.03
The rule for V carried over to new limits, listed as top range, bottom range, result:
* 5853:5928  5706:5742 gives 0.92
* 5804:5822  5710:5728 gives 1.02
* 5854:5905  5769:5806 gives 0.91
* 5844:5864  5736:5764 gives 1.01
